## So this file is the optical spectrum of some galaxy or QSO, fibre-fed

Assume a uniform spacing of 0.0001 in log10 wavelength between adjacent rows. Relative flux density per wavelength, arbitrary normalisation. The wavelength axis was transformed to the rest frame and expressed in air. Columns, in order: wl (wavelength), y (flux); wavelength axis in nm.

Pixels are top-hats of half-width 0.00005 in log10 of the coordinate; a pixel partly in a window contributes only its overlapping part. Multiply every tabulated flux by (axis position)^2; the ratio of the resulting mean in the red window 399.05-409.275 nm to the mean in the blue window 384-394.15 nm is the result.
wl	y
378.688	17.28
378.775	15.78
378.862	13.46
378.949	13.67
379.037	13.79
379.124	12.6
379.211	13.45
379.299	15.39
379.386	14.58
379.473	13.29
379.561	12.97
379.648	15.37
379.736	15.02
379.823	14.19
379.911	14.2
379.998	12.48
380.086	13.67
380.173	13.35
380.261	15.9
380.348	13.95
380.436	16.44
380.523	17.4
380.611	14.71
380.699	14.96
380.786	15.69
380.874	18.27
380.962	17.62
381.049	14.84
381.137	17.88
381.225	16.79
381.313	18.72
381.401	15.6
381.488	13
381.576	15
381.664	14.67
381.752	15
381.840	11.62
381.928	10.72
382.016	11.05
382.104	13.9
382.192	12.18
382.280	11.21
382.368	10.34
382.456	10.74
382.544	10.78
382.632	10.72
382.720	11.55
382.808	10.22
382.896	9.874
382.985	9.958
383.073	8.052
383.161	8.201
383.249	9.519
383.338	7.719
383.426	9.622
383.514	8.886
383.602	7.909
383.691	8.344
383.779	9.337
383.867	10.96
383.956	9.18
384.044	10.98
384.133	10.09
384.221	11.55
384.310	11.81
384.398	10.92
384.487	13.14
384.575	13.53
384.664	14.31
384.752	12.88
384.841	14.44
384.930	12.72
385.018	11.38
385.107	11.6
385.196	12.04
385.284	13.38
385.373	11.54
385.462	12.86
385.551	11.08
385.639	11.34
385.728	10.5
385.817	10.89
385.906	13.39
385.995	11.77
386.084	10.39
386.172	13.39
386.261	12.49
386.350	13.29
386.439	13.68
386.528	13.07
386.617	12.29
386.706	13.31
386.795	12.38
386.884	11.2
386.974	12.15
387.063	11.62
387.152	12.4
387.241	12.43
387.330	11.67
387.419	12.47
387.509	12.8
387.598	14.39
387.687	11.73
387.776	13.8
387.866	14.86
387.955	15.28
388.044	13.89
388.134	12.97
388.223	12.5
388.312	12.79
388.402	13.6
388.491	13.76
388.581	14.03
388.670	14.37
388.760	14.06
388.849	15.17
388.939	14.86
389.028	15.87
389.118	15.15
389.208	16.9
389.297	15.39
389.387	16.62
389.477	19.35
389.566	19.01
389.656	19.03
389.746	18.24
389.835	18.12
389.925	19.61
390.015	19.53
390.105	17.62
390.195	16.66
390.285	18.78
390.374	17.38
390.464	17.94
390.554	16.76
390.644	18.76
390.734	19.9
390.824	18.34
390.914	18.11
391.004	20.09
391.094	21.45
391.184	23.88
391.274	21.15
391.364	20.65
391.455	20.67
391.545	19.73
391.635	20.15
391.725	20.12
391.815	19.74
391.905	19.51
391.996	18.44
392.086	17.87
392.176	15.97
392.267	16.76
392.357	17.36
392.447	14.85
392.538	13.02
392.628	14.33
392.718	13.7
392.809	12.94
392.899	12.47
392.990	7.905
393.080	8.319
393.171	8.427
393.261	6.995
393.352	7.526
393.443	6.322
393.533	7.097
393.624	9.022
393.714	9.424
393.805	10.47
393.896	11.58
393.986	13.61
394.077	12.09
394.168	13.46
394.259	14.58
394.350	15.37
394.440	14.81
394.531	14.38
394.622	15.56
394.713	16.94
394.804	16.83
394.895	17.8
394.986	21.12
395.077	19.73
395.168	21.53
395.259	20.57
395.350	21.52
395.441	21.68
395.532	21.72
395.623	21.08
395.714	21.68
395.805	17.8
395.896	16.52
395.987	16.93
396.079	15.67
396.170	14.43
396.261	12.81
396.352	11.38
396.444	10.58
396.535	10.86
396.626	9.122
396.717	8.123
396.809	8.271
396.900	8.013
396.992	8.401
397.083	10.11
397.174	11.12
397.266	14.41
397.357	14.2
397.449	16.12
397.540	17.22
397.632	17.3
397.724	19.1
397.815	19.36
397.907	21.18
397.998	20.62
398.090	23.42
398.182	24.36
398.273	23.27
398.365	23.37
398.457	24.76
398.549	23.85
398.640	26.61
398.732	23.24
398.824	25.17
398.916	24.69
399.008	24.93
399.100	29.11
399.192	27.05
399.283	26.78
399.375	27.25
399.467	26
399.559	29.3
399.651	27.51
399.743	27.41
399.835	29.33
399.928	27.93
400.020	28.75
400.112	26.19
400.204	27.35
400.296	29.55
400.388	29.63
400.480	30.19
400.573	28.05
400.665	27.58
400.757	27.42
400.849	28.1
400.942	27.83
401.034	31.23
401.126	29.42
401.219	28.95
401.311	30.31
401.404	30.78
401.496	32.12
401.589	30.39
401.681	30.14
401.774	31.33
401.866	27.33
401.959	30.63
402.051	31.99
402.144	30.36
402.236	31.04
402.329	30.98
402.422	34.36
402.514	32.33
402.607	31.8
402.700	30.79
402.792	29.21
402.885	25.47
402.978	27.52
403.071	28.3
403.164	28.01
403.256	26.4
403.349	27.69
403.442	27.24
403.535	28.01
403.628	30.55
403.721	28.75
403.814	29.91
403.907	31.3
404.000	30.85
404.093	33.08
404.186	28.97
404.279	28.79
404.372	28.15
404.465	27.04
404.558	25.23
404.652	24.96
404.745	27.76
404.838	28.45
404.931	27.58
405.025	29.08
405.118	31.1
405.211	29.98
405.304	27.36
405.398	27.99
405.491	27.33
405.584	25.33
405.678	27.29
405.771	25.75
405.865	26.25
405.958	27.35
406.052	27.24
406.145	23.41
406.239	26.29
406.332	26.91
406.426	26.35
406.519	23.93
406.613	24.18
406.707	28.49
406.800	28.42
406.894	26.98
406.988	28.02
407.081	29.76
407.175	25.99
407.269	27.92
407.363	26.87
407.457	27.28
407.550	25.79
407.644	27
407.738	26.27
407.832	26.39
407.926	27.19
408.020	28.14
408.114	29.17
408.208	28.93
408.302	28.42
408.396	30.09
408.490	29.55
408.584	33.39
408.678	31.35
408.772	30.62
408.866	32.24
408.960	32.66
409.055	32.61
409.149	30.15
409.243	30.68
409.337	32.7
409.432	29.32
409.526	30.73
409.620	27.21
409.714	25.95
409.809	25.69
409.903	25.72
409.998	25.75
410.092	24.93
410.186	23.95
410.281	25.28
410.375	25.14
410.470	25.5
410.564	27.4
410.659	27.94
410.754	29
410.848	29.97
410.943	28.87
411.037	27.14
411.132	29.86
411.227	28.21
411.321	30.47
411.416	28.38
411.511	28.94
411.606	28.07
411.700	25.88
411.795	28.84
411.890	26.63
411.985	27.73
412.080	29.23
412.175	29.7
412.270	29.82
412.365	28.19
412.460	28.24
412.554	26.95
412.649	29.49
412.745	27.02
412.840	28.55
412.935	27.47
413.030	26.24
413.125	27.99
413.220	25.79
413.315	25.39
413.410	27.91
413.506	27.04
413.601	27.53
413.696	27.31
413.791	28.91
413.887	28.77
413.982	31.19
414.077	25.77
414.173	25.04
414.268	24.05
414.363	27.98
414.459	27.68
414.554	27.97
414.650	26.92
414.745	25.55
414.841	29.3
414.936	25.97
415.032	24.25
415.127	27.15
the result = 2.2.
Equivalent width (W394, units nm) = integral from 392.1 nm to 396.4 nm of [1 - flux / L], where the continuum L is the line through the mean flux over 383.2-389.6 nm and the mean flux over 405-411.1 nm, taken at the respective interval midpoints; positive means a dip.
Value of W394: 0.85 nm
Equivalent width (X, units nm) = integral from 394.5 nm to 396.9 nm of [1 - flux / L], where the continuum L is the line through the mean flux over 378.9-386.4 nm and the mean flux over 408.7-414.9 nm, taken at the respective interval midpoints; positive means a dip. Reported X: 0.40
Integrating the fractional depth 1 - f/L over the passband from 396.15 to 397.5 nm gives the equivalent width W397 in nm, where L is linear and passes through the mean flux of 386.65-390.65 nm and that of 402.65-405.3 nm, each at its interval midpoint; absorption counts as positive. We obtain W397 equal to 0.67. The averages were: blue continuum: 15.1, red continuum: 28.6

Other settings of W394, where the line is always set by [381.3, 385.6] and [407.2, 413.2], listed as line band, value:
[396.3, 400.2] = 0.098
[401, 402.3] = -0.427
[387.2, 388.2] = 0.061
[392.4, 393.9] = 0.624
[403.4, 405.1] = -0.289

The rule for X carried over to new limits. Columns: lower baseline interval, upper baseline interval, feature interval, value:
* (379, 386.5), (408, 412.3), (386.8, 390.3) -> 0.25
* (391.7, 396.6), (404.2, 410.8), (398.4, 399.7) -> -0.43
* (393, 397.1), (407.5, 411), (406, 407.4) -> -0.05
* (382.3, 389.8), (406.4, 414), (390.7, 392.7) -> -0.32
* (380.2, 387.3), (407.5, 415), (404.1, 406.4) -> -0.26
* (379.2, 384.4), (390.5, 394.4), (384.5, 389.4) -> 0.27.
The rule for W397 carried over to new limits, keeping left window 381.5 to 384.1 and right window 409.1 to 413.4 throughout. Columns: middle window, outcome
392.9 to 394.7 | 0.655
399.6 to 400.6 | -0.344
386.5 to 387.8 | 0.077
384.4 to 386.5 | -0.030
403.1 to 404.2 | -0.283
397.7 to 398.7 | -0.142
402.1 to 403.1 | -0.338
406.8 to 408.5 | -0.138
